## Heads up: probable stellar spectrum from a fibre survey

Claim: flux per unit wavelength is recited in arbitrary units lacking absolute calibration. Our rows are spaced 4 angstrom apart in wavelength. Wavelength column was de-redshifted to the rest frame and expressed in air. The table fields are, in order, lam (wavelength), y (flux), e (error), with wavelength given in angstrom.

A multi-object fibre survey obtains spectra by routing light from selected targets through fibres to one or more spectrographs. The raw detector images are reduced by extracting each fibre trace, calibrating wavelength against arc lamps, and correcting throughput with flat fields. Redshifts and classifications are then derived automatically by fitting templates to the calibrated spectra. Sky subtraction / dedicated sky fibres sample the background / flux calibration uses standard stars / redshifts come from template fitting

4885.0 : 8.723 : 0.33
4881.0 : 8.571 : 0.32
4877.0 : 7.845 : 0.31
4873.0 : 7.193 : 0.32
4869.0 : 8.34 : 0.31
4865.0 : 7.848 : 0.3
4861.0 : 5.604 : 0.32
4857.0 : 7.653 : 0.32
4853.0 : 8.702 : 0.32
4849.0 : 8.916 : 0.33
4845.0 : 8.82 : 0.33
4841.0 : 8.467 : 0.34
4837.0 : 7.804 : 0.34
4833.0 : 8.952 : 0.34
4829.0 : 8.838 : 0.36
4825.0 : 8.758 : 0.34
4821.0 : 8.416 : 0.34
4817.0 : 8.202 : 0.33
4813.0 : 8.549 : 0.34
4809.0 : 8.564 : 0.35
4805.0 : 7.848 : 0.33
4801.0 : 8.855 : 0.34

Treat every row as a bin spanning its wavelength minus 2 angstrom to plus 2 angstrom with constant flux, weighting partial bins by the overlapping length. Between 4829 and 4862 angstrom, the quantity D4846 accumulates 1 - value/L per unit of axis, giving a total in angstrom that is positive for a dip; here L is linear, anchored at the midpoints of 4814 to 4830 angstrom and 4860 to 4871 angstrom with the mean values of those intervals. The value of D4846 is -1.23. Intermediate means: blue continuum 8.54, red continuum 7.41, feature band 8.23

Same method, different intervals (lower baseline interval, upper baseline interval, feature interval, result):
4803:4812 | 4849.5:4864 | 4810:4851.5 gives -3.55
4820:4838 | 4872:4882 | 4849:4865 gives 1.17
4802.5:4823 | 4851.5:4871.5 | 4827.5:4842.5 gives -0.96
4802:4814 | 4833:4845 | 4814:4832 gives -0.45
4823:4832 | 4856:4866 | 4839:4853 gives -1.80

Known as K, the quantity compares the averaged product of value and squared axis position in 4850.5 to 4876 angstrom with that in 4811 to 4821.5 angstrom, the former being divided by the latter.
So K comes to 0.92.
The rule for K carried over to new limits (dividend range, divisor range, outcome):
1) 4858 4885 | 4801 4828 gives 0.93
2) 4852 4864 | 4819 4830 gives 0.85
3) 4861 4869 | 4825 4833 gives 0.85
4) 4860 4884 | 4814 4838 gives 0.92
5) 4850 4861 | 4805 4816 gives 0.94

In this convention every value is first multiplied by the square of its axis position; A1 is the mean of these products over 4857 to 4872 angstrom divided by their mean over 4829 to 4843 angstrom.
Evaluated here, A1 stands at 0.87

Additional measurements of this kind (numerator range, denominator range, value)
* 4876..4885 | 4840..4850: 0.97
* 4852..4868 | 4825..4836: 0.86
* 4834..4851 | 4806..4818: 1.03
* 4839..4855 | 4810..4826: 1.04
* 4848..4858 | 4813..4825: 1.02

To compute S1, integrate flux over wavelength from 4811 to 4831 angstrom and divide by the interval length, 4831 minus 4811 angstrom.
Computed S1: 8.55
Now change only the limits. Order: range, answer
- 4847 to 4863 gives 7.72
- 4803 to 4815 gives 8.32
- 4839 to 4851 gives 8.73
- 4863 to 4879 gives 7.81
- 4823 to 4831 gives 8.8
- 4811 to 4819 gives 8.38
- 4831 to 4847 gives 8.51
